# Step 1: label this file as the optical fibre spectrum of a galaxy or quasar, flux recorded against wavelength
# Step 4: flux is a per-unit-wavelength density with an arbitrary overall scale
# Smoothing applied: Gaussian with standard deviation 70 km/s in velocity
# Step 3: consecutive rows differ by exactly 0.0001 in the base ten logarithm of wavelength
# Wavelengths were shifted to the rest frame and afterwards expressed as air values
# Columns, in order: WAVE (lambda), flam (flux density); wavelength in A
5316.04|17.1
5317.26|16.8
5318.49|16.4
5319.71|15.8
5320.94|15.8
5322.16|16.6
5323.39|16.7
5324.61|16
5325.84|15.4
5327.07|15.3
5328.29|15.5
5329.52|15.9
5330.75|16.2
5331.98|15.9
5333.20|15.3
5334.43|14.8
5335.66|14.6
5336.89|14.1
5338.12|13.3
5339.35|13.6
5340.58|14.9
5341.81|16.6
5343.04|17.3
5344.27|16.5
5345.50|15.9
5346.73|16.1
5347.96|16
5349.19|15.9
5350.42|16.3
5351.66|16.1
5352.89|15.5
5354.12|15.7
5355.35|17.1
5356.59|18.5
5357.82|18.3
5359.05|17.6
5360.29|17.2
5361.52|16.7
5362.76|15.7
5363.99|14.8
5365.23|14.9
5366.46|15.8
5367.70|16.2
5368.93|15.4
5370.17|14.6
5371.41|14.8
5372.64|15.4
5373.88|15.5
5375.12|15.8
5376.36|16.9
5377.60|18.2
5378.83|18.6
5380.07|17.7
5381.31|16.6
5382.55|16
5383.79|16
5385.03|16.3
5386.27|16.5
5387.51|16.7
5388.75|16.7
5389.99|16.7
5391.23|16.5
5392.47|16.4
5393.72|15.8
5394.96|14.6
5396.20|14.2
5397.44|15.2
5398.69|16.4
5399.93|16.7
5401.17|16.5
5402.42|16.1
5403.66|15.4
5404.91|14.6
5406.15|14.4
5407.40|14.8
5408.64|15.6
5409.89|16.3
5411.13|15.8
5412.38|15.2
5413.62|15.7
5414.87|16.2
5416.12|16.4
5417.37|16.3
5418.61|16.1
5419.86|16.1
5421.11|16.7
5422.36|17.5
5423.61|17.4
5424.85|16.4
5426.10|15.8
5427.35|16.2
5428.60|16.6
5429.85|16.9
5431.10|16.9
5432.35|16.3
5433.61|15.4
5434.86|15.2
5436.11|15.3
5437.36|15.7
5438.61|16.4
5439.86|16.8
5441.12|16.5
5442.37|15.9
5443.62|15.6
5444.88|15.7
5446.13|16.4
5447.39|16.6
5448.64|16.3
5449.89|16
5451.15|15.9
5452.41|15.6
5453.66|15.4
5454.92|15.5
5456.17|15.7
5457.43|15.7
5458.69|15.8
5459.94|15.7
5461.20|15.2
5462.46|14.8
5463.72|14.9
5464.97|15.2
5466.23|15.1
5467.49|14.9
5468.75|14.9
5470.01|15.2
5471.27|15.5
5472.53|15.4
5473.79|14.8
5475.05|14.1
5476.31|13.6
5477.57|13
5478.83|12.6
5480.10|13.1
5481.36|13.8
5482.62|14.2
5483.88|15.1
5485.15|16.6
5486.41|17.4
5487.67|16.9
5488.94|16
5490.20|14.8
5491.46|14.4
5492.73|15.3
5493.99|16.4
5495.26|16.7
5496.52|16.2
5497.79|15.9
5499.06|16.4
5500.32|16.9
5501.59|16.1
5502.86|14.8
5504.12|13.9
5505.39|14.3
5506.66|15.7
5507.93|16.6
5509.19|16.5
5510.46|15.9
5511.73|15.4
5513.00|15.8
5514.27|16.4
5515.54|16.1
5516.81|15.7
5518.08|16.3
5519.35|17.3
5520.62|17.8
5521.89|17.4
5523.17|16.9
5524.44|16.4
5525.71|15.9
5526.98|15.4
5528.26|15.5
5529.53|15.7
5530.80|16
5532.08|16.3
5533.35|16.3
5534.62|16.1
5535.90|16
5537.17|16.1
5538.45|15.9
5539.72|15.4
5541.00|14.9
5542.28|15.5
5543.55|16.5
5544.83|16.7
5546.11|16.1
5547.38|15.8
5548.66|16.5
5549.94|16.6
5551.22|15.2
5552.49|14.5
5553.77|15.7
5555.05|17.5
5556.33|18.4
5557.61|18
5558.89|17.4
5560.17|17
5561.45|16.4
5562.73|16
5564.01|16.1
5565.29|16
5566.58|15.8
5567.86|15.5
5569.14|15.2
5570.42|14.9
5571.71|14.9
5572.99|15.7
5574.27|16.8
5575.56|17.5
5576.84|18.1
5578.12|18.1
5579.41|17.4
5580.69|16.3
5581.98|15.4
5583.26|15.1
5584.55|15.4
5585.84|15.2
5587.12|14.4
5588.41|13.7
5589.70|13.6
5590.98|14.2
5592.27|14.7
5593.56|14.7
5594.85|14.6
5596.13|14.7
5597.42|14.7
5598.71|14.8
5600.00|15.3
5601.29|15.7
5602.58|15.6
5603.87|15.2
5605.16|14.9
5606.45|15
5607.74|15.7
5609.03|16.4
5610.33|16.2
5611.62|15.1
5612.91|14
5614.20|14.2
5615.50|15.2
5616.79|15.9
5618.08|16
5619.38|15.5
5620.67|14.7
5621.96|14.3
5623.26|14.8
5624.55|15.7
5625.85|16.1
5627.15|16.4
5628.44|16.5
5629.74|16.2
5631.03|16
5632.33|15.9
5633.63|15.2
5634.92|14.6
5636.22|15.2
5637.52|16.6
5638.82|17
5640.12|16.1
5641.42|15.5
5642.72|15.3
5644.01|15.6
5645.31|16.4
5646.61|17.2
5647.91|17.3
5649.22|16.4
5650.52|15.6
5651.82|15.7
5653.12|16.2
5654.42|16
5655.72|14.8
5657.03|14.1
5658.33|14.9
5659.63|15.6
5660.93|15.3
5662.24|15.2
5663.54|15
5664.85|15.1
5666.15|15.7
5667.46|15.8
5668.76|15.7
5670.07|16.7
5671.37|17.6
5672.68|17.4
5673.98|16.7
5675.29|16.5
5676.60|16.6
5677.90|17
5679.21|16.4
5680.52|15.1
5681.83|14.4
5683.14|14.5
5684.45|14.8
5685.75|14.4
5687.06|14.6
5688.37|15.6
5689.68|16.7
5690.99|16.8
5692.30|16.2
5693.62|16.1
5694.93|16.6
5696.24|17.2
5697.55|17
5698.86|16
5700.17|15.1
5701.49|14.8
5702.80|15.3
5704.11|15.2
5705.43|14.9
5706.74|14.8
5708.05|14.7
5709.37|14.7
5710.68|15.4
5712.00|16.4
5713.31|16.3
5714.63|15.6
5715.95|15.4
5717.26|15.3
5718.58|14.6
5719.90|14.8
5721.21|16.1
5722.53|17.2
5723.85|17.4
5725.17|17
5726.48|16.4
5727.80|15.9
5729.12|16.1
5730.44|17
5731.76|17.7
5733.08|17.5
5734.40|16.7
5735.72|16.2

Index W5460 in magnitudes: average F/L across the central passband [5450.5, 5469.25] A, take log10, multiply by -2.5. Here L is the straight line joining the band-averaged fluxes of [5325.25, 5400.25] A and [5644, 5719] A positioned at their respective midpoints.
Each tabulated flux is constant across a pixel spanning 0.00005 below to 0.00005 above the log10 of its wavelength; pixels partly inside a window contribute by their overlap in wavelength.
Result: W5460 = 0.039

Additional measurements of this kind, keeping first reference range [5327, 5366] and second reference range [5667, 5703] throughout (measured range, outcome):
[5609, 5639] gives 0.03 mag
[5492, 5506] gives 0.02 mag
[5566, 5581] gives -0.03 mag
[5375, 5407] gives -0.02 mag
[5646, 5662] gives 0.02 mag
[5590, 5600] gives 0.09 mag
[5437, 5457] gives -0.01 mag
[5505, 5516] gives 0.00 mag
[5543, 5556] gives -0.01 mag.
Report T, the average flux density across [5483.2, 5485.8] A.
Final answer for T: 15.8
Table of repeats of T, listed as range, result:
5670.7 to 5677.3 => 17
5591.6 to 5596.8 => 14.7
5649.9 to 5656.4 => 15.7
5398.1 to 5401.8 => 16.5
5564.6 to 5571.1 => 15.5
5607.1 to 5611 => 16.1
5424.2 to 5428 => 16.2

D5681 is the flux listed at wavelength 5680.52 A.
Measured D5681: 15.1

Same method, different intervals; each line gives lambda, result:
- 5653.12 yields 16.2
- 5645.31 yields 16.4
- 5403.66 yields 15.4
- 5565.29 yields 16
